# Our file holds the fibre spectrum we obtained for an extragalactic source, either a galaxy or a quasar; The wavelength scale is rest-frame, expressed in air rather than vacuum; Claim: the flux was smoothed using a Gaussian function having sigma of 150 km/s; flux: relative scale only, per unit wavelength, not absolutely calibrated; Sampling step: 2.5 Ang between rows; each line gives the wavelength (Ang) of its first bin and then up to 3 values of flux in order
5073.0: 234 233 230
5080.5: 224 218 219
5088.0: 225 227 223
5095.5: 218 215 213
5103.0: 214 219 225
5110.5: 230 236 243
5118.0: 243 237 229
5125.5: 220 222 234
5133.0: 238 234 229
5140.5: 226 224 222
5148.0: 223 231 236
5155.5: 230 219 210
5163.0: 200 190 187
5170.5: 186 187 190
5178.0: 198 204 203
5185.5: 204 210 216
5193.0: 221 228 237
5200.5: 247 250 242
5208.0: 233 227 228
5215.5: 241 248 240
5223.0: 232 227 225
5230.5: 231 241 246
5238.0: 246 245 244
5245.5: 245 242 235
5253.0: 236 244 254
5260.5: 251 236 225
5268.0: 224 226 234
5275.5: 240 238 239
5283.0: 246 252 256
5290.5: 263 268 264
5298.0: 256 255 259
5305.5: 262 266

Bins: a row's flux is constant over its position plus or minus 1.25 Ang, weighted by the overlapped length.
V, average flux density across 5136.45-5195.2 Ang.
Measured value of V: 211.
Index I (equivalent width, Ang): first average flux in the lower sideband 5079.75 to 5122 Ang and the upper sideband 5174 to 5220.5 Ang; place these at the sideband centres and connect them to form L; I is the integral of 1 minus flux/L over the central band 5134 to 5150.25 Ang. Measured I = -0.2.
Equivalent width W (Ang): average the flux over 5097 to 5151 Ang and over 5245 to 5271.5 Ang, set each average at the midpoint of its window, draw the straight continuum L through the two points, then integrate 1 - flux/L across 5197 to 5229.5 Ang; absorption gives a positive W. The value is -0.3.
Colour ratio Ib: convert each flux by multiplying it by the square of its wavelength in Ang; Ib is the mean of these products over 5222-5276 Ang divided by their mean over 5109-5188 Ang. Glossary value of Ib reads 1.13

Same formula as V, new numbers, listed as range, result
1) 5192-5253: 238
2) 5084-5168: 224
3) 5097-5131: 227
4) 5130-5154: 230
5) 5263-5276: 230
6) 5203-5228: 236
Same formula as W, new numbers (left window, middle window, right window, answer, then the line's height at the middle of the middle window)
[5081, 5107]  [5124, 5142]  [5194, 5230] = -0.3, 225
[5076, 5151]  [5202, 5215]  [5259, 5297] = 0.0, 237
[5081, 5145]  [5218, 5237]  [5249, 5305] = 0.3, 240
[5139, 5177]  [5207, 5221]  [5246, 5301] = -0.5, 227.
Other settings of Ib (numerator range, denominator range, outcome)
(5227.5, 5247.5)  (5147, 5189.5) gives 1.20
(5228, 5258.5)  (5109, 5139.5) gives 1.09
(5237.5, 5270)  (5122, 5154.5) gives 1.10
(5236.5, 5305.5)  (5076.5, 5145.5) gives 1.15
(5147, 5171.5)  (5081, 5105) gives 0.99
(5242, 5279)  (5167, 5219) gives 1.12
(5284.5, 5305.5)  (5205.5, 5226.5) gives 1.14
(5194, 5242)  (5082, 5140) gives 1.09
